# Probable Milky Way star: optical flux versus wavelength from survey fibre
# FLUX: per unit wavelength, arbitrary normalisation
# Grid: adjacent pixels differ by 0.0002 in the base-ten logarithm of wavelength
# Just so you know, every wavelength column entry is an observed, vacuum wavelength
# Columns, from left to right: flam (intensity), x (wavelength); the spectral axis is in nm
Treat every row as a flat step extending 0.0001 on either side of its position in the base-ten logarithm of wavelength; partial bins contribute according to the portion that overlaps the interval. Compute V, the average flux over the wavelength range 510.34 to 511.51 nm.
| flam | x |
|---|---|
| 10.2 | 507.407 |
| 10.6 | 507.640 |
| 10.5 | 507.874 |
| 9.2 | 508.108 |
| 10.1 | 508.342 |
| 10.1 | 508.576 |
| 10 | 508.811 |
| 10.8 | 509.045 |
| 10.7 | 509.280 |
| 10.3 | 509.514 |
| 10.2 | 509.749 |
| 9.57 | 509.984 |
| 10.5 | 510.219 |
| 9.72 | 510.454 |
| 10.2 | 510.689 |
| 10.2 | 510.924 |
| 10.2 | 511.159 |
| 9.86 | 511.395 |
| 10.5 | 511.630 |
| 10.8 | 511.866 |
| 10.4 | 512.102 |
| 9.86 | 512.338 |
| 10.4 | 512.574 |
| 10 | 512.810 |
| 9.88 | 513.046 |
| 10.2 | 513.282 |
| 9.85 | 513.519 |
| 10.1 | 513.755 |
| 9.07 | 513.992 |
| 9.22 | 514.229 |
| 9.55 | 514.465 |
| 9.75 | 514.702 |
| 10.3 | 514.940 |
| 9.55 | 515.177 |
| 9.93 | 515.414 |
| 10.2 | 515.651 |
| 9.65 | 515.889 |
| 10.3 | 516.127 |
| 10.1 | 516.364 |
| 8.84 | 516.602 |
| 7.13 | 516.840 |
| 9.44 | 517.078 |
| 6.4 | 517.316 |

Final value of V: 10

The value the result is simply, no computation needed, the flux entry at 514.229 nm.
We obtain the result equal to 9.22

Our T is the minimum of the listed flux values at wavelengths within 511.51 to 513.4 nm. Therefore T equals 9.86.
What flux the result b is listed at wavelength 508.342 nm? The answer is 10.1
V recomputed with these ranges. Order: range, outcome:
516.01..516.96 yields 9.1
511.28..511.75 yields 10.2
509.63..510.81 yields 10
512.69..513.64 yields 9.99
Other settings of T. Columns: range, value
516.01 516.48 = 10.1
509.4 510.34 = 9.57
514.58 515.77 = 9.55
